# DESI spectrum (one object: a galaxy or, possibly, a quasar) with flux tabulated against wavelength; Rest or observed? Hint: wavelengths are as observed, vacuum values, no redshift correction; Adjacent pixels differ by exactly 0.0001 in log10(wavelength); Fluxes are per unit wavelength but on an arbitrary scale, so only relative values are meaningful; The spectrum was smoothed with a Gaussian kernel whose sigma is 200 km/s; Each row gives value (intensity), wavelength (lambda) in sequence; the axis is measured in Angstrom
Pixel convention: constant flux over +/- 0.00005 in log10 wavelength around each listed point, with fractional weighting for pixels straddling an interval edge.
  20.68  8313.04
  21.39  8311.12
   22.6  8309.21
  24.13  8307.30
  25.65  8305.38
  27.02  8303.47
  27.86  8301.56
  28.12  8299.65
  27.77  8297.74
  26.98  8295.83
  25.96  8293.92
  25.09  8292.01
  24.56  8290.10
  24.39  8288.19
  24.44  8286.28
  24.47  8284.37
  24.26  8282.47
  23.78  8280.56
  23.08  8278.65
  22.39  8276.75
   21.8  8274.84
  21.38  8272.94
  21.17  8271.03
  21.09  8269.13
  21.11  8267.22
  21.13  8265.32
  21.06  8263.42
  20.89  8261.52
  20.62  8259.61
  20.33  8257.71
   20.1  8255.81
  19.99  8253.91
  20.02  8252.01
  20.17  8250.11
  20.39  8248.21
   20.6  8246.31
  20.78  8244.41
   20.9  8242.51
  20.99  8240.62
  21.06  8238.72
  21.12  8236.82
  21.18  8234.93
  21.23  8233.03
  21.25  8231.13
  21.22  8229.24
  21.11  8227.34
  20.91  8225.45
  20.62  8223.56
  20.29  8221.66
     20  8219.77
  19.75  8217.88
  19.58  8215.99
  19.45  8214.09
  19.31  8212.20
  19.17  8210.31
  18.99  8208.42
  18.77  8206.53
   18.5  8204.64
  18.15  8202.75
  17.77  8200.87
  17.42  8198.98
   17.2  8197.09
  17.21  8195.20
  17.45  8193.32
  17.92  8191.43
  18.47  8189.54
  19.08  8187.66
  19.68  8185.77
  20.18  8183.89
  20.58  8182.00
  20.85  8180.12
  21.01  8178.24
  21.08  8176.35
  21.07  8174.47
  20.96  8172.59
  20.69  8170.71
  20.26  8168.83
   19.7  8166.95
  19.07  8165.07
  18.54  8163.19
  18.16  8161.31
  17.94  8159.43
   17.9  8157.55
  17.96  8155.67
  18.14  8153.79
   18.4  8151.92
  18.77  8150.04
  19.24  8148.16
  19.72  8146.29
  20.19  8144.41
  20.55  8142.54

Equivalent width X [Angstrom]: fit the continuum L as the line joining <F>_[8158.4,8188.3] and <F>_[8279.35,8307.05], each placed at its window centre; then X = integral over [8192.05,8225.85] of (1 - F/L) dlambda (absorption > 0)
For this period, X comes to 4.33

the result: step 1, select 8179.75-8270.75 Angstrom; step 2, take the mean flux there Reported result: 19.9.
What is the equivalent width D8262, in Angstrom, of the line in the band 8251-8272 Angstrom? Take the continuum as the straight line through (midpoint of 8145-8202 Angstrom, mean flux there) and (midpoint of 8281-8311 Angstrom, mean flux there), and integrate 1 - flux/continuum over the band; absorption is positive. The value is 2.62 Angstrom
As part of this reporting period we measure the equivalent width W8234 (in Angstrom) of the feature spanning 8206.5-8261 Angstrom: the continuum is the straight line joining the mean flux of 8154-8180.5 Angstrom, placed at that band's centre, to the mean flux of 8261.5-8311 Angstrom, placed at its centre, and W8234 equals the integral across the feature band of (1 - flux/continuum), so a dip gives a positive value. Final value 4.08 Angstrom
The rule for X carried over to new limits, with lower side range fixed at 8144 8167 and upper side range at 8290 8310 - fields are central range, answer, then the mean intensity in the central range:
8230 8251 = 1.9 Angstrom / 20.9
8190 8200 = 1.5 Angstrom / 17.5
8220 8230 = 0.7 Angstrom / 20.8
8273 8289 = 1.1 Angstrom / 23.5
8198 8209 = 1.5 Angstrom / 18.2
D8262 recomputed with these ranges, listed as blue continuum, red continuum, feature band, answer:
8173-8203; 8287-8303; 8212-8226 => 0.8 Angstrom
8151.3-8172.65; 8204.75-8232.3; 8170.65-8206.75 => 0.4 Angstrom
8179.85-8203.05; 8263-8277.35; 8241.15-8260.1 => 0.3 Angstrom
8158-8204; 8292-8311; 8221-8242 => 1.0 Angstrom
